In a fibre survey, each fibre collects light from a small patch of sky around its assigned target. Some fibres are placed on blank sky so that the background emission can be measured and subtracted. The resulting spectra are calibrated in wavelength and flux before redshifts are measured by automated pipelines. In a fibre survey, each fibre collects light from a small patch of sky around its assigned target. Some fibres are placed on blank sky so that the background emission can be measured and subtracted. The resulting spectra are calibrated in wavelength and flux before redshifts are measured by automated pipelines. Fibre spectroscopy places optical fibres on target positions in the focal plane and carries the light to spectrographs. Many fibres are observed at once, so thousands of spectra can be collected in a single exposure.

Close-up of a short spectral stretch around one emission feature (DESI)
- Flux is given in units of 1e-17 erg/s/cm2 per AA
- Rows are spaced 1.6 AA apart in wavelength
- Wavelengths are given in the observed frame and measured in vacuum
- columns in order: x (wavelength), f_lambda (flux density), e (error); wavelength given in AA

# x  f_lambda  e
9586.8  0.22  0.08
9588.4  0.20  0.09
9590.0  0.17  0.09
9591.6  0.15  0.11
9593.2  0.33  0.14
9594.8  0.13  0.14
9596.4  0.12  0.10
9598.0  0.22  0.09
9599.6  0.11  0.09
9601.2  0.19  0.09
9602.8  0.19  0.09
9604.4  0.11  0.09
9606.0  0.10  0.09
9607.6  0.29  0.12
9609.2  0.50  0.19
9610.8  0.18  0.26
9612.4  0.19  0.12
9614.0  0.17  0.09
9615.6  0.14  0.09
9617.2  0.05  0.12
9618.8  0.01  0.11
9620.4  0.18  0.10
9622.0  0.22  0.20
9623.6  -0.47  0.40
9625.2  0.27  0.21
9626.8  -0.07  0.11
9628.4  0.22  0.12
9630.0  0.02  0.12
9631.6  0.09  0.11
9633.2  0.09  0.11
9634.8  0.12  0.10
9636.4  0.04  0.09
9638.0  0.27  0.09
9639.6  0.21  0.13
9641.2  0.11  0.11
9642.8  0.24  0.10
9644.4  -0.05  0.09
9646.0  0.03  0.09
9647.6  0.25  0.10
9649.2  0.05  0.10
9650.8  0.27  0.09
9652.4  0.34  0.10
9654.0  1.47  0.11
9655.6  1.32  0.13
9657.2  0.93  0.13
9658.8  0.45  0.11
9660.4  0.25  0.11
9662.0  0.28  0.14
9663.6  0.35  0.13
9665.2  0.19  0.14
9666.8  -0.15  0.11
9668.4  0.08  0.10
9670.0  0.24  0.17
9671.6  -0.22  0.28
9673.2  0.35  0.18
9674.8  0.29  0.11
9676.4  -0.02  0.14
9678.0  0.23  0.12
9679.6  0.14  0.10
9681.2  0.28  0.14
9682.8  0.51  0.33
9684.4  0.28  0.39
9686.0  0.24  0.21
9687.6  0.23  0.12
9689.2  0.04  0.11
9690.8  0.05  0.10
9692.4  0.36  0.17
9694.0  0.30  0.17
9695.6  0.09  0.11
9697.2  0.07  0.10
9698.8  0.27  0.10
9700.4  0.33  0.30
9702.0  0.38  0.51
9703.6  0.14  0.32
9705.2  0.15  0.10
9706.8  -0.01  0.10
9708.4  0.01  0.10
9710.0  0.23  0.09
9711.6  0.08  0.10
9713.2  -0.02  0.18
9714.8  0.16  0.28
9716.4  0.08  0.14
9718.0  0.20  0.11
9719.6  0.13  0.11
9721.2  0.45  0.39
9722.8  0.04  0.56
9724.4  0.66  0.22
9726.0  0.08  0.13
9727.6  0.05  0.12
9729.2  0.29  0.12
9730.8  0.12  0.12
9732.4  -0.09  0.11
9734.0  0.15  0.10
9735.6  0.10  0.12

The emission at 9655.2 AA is [O III] 5007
